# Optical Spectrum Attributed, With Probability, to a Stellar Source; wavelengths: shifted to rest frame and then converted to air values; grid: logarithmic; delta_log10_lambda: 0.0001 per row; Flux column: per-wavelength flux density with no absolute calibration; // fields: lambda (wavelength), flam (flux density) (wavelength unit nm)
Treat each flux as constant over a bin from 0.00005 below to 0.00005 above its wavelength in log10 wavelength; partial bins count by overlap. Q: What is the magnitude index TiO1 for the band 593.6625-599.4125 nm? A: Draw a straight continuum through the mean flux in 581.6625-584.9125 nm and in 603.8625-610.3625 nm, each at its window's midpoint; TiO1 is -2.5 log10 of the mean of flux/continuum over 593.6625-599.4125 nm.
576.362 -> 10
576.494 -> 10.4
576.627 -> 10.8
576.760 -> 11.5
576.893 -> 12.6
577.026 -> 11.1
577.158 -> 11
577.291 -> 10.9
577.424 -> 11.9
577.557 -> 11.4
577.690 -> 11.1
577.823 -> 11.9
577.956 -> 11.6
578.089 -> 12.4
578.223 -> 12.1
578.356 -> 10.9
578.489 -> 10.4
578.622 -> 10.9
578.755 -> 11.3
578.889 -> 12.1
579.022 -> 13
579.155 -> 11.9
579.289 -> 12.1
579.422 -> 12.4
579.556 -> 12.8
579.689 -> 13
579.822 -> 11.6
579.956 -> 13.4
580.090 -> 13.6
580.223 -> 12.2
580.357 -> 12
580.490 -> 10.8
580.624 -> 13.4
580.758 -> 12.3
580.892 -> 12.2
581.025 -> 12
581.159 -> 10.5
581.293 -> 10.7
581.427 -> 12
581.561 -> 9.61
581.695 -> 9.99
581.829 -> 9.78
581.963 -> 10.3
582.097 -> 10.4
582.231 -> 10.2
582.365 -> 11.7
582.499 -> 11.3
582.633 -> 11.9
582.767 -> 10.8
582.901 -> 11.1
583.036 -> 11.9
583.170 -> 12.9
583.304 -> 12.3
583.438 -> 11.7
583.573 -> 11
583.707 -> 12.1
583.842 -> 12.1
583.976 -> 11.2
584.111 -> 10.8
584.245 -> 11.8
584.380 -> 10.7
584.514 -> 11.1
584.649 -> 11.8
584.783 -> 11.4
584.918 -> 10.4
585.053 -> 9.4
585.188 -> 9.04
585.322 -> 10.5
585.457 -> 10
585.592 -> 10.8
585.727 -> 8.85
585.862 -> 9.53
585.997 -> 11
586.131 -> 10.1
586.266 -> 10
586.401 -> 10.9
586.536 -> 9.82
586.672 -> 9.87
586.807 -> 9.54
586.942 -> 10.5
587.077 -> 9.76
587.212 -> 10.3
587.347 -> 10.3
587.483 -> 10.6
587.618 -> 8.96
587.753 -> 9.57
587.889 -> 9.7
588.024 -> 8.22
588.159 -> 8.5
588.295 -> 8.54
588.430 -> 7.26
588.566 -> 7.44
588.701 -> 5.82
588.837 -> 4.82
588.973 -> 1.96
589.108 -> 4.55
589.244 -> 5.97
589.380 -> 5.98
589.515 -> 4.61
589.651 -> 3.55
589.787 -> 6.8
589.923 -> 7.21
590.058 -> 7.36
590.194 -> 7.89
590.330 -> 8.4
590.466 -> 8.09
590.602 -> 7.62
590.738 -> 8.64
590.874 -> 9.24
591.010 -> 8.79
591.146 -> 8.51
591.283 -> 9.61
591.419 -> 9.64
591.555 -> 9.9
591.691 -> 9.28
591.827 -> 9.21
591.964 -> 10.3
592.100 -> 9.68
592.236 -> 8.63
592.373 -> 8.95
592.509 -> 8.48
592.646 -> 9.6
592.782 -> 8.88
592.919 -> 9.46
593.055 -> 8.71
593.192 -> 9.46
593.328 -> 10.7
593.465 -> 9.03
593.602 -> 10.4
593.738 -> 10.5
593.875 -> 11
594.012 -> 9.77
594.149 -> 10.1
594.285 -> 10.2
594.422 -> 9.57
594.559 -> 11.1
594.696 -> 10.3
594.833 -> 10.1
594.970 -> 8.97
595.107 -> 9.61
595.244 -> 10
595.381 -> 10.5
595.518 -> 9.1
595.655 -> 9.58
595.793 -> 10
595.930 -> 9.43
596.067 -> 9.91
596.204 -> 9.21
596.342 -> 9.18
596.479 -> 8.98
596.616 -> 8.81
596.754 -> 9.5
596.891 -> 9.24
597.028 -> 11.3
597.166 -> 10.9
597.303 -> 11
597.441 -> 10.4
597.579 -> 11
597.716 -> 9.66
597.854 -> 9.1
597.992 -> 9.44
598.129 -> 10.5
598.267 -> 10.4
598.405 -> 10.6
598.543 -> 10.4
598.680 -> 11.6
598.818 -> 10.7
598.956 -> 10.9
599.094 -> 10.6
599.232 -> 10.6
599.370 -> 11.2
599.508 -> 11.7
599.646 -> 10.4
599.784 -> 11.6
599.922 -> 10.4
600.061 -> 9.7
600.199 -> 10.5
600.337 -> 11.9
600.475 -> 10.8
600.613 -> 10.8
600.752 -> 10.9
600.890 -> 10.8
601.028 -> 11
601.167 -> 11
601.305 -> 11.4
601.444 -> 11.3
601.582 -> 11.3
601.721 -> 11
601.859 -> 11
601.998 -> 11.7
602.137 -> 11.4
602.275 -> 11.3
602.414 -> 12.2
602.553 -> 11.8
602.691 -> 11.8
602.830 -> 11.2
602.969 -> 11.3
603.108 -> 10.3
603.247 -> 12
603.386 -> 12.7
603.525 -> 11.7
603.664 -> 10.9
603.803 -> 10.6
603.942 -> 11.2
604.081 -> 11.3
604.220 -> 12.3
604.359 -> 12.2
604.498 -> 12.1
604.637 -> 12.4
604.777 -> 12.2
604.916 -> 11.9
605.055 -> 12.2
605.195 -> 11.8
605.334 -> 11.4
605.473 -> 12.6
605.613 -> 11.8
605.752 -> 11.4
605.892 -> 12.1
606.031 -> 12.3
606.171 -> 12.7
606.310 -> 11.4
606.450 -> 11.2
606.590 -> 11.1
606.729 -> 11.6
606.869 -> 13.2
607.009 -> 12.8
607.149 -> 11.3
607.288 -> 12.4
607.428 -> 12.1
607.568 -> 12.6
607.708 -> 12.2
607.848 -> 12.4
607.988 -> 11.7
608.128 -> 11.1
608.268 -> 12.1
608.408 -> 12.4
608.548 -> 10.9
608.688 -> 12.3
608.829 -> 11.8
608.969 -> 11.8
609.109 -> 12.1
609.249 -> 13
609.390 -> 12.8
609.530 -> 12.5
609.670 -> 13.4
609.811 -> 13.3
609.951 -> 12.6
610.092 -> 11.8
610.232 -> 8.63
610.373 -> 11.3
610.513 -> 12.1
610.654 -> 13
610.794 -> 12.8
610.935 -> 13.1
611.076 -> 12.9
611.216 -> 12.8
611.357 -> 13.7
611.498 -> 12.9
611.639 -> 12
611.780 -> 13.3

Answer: 0.16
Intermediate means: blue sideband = 11.3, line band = 10.1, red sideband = 12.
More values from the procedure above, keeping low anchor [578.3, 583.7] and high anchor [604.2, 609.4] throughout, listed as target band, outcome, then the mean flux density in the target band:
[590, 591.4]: 0.36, 8.46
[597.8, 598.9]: 0.15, 10.4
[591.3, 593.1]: 0.26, 9.31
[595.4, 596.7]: 0.25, 9.4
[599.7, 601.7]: 0.09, 11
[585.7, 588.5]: 0.21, 9.62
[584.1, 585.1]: 0.07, 11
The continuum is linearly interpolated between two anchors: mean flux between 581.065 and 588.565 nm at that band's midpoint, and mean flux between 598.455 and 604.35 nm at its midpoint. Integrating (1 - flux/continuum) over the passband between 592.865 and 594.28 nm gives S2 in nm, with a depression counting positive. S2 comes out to 0.12 nm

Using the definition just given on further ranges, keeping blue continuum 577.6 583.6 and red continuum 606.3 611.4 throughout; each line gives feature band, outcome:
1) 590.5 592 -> 0.35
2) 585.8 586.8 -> 0.14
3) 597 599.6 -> 0.29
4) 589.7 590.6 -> 0.33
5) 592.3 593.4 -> 0.24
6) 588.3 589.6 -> 0.69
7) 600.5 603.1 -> 0.17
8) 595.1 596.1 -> 0.18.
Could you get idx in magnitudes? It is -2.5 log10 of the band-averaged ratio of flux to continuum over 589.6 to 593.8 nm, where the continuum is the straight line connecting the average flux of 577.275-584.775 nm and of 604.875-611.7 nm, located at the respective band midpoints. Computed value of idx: 0.32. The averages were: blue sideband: 11.6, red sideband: 12.2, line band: 8.81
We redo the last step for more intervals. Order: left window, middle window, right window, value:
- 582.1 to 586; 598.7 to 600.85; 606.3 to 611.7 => 0.085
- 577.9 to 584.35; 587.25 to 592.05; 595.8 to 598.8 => 0.349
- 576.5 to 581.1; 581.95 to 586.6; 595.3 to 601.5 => 0.056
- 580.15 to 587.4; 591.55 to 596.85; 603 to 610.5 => 0.179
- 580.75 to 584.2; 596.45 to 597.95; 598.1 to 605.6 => 0.131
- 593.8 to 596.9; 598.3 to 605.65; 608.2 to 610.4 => -0.046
